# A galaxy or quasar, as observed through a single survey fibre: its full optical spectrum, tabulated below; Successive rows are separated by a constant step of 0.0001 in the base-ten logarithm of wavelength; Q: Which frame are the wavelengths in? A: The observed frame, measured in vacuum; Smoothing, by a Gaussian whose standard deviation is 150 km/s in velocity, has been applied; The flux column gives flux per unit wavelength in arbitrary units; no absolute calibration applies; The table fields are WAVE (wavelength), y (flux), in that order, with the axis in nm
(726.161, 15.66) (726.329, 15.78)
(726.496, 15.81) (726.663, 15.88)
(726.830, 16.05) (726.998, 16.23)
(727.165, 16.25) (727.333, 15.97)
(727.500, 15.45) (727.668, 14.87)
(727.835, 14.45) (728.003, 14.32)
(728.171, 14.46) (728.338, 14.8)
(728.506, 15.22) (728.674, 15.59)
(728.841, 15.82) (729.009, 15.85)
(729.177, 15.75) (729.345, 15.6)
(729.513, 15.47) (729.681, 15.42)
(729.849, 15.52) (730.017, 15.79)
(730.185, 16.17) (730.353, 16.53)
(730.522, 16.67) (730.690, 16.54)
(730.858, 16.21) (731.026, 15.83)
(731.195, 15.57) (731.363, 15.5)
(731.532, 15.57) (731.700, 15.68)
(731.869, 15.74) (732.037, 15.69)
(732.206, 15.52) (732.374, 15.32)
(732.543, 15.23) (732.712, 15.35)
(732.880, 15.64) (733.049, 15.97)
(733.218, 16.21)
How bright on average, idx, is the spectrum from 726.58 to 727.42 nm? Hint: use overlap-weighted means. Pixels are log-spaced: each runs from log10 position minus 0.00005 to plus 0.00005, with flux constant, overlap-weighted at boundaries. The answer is 16.1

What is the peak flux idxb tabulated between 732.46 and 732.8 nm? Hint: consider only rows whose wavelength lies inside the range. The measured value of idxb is 15.35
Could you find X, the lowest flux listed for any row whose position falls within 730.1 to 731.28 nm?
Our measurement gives 15.57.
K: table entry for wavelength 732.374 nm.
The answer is 15.32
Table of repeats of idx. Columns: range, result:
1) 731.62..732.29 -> 15.7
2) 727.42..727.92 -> 14.9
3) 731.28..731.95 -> 15.6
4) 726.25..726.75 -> 15.9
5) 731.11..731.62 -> 15.5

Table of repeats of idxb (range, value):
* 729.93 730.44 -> 16.53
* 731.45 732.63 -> 15.74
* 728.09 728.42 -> 14.8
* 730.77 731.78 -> 16.21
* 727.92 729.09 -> 15.85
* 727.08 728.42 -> 16.25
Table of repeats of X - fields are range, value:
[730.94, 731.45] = 15.5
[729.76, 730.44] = 15.52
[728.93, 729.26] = 15.75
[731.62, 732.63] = 15.23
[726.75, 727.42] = 15.97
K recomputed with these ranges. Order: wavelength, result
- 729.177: 15.75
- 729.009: 15.85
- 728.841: 15.82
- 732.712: 15.35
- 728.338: 14.8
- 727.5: 15.45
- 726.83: 16.05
